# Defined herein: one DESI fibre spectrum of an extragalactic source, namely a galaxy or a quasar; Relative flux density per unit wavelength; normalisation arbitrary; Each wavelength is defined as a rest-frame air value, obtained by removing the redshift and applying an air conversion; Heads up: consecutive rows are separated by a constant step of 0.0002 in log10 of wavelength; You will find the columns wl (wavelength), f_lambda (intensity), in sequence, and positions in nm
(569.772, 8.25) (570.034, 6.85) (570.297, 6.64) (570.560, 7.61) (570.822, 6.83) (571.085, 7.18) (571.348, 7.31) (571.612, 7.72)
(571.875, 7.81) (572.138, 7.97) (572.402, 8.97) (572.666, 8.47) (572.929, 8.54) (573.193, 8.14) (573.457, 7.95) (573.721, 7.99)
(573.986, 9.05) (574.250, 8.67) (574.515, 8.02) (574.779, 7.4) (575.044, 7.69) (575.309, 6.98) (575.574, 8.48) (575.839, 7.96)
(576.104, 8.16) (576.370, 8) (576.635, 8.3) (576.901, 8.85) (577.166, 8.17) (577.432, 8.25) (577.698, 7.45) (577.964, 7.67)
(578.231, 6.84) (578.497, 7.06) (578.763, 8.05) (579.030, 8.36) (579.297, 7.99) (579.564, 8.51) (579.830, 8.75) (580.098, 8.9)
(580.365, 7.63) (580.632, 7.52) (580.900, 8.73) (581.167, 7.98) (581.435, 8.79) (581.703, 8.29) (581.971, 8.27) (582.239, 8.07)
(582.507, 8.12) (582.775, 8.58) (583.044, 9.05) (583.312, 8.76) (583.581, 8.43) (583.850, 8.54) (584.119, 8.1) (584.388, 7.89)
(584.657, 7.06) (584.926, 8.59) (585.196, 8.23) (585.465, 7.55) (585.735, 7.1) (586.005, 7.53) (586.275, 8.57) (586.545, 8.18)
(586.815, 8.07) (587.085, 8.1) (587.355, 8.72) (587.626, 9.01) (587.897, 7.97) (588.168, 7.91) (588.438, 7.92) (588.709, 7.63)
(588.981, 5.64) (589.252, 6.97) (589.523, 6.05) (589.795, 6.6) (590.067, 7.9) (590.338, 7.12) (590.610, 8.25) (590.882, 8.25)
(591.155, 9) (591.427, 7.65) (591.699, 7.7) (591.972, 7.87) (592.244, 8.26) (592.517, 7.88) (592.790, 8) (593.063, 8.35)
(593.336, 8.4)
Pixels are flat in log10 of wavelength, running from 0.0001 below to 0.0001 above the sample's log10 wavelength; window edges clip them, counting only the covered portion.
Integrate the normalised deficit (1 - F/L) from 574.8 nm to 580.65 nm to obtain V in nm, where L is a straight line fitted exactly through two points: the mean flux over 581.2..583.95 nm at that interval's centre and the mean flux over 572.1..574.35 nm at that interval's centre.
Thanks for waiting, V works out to 0.33 nm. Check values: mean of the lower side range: 8.43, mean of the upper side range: 8.47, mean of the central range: 7.98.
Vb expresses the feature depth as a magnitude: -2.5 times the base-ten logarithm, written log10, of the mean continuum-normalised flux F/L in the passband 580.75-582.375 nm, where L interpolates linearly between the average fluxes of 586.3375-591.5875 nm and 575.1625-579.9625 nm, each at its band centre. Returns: -0.06 mag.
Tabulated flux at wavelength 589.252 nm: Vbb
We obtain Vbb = 6.97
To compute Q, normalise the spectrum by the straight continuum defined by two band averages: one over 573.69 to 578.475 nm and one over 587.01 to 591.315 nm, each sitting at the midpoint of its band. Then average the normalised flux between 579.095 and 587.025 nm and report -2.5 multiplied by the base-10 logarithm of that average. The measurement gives -0.05 mag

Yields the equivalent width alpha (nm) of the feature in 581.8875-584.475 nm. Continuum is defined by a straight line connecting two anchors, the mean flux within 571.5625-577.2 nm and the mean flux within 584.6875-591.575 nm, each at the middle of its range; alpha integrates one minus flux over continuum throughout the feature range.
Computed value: -0.16 nm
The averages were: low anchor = 8.16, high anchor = 7.77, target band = 8.39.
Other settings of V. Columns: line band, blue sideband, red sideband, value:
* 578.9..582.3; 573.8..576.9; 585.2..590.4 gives -0.17 nm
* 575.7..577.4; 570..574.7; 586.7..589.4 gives -0.08 nm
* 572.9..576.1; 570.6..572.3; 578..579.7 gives -0.18 nm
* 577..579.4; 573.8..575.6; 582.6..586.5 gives 0.08 nm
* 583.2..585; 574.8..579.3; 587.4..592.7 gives -0.09 nm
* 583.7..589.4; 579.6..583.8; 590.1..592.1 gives 0.22 nm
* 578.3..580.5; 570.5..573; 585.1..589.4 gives -0.08 nm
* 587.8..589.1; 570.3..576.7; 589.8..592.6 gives 0.08 nm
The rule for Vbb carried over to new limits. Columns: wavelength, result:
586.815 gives 8.07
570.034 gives 6.85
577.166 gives 8.17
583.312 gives 8.76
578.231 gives 6.84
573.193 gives 8.14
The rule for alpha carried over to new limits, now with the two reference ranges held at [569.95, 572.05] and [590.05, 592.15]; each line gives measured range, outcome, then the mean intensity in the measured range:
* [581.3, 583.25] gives -0.202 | 8.46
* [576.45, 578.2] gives -0.127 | 8.04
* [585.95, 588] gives -0.122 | 8.3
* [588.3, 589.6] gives 0.168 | 6.88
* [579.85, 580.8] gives -0.066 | 8.12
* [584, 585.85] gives -0.008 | 7.79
